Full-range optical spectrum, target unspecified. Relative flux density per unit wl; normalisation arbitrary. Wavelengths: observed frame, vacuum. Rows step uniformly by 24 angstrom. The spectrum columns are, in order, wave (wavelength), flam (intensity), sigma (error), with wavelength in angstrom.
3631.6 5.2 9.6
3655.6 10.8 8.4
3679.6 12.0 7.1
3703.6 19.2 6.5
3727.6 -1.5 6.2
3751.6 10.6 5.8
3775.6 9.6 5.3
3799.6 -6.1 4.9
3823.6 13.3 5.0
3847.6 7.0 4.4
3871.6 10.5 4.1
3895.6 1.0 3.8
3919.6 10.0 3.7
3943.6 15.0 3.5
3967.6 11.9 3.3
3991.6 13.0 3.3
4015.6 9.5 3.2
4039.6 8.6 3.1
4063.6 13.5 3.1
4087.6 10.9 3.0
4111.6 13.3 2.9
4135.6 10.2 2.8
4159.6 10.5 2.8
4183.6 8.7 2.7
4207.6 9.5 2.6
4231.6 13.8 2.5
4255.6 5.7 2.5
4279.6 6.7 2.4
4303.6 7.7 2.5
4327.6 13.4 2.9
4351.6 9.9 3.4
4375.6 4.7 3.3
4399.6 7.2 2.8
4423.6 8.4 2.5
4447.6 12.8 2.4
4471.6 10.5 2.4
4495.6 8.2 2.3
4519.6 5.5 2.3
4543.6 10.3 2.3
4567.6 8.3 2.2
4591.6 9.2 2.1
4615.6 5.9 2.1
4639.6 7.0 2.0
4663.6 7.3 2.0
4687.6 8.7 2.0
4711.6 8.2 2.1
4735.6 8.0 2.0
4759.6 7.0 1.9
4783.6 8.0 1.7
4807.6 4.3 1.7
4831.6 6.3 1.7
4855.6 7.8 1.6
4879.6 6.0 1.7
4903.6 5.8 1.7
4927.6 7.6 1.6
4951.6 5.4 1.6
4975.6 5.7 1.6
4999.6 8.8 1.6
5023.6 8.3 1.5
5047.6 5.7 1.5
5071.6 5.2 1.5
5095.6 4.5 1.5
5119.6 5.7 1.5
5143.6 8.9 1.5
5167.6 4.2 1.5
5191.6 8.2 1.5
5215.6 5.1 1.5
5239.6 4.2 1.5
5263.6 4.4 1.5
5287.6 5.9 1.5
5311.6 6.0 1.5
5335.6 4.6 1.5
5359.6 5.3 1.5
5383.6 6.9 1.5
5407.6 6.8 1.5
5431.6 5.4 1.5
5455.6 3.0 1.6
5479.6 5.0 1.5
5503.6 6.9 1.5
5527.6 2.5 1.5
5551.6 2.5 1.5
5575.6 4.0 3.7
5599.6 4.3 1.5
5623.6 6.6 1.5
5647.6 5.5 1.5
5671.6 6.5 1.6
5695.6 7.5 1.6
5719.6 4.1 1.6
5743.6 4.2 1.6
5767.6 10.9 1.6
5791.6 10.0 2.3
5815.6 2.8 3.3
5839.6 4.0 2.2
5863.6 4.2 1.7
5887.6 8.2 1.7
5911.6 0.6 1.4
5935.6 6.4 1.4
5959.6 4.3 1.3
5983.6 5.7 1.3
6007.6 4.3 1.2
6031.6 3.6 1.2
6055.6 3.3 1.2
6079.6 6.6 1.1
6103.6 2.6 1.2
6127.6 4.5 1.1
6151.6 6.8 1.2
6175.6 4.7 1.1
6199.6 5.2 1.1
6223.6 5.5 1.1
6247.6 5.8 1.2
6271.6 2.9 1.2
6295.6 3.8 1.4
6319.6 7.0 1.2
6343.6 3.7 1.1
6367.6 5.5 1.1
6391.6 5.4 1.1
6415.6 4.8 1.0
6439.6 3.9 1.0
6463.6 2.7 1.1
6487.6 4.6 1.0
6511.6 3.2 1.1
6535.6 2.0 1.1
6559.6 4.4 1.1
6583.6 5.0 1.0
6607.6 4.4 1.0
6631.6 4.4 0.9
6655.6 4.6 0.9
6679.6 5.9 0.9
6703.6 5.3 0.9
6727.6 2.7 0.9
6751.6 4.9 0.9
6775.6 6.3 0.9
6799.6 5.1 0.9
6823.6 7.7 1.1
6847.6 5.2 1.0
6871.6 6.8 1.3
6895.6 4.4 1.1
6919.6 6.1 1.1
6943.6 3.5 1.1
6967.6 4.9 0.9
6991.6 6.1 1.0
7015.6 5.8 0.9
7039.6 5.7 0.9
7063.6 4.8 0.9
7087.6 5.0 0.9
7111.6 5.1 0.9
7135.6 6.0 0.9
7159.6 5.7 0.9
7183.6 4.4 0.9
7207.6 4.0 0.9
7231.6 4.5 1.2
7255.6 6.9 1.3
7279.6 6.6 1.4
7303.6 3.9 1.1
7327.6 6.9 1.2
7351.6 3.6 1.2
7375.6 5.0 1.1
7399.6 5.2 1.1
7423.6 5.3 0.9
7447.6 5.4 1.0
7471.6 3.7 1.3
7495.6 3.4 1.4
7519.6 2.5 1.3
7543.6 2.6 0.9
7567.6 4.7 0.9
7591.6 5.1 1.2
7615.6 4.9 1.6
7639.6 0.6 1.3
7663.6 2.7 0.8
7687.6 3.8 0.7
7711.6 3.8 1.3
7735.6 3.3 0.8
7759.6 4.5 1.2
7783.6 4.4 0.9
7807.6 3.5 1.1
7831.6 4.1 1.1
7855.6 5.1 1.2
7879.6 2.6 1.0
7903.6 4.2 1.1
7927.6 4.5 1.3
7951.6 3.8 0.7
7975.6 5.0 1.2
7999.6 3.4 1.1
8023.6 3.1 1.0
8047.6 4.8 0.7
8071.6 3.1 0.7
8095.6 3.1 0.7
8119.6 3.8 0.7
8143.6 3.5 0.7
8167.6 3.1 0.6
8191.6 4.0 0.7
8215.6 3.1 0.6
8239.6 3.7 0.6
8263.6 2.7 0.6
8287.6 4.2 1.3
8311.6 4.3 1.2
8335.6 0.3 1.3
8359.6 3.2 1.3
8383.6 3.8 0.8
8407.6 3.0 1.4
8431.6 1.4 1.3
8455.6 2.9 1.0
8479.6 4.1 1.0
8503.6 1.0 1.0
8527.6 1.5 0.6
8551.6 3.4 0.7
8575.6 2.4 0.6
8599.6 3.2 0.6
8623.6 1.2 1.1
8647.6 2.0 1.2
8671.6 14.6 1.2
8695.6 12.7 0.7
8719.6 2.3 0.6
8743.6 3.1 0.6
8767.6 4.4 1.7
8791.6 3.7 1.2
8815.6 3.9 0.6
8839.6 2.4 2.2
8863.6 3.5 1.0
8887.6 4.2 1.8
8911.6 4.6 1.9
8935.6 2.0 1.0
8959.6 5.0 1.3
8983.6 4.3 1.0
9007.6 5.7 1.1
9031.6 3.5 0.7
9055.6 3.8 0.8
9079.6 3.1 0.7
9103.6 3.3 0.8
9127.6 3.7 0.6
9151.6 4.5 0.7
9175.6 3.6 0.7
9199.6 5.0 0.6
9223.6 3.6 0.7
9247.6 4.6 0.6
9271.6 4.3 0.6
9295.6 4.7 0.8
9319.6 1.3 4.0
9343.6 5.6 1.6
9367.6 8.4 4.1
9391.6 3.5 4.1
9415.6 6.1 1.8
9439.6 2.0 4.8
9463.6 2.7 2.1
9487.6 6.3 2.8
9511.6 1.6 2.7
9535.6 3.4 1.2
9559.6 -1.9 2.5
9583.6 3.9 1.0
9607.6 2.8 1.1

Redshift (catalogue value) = 1.329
